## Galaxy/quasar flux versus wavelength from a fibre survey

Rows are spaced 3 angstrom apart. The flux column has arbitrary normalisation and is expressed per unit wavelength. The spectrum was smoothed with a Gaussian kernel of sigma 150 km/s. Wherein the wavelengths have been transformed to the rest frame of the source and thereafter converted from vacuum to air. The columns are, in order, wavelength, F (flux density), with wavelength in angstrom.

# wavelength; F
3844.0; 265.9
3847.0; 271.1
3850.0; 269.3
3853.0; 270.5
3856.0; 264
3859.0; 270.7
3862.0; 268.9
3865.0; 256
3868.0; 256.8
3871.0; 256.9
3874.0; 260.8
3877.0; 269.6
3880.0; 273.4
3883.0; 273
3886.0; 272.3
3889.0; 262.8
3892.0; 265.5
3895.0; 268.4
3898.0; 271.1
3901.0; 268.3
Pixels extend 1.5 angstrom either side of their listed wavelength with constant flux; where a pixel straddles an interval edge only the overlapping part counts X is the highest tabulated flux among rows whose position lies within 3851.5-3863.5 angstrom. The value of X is 270.7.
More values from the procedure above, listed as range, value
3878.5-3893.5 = 273.4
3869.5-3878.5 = 269.6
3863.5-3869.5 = 256.8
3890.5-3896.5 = 268.4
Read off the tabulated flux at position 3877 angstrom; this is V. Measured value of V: 269.6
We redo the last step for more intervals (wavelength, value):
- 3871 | 256.9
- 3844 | 265.9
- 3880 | 273.4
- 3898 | 271.1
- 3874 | 260.8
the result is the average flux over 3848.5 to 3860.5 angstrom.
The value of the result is 269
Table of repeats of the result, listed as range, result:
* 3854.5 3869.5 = 263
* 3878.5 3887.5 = 273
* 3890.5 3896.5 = 267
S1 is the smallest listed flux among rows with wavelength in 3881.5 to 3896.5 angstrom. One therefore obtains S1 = 262.8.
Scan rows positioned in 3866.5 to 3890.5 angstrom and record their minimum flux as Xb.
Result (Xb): 256.8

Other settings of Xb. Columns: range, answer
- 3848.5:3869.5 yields 256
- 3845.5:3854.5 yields 269.3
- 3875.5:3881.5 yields 269.6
